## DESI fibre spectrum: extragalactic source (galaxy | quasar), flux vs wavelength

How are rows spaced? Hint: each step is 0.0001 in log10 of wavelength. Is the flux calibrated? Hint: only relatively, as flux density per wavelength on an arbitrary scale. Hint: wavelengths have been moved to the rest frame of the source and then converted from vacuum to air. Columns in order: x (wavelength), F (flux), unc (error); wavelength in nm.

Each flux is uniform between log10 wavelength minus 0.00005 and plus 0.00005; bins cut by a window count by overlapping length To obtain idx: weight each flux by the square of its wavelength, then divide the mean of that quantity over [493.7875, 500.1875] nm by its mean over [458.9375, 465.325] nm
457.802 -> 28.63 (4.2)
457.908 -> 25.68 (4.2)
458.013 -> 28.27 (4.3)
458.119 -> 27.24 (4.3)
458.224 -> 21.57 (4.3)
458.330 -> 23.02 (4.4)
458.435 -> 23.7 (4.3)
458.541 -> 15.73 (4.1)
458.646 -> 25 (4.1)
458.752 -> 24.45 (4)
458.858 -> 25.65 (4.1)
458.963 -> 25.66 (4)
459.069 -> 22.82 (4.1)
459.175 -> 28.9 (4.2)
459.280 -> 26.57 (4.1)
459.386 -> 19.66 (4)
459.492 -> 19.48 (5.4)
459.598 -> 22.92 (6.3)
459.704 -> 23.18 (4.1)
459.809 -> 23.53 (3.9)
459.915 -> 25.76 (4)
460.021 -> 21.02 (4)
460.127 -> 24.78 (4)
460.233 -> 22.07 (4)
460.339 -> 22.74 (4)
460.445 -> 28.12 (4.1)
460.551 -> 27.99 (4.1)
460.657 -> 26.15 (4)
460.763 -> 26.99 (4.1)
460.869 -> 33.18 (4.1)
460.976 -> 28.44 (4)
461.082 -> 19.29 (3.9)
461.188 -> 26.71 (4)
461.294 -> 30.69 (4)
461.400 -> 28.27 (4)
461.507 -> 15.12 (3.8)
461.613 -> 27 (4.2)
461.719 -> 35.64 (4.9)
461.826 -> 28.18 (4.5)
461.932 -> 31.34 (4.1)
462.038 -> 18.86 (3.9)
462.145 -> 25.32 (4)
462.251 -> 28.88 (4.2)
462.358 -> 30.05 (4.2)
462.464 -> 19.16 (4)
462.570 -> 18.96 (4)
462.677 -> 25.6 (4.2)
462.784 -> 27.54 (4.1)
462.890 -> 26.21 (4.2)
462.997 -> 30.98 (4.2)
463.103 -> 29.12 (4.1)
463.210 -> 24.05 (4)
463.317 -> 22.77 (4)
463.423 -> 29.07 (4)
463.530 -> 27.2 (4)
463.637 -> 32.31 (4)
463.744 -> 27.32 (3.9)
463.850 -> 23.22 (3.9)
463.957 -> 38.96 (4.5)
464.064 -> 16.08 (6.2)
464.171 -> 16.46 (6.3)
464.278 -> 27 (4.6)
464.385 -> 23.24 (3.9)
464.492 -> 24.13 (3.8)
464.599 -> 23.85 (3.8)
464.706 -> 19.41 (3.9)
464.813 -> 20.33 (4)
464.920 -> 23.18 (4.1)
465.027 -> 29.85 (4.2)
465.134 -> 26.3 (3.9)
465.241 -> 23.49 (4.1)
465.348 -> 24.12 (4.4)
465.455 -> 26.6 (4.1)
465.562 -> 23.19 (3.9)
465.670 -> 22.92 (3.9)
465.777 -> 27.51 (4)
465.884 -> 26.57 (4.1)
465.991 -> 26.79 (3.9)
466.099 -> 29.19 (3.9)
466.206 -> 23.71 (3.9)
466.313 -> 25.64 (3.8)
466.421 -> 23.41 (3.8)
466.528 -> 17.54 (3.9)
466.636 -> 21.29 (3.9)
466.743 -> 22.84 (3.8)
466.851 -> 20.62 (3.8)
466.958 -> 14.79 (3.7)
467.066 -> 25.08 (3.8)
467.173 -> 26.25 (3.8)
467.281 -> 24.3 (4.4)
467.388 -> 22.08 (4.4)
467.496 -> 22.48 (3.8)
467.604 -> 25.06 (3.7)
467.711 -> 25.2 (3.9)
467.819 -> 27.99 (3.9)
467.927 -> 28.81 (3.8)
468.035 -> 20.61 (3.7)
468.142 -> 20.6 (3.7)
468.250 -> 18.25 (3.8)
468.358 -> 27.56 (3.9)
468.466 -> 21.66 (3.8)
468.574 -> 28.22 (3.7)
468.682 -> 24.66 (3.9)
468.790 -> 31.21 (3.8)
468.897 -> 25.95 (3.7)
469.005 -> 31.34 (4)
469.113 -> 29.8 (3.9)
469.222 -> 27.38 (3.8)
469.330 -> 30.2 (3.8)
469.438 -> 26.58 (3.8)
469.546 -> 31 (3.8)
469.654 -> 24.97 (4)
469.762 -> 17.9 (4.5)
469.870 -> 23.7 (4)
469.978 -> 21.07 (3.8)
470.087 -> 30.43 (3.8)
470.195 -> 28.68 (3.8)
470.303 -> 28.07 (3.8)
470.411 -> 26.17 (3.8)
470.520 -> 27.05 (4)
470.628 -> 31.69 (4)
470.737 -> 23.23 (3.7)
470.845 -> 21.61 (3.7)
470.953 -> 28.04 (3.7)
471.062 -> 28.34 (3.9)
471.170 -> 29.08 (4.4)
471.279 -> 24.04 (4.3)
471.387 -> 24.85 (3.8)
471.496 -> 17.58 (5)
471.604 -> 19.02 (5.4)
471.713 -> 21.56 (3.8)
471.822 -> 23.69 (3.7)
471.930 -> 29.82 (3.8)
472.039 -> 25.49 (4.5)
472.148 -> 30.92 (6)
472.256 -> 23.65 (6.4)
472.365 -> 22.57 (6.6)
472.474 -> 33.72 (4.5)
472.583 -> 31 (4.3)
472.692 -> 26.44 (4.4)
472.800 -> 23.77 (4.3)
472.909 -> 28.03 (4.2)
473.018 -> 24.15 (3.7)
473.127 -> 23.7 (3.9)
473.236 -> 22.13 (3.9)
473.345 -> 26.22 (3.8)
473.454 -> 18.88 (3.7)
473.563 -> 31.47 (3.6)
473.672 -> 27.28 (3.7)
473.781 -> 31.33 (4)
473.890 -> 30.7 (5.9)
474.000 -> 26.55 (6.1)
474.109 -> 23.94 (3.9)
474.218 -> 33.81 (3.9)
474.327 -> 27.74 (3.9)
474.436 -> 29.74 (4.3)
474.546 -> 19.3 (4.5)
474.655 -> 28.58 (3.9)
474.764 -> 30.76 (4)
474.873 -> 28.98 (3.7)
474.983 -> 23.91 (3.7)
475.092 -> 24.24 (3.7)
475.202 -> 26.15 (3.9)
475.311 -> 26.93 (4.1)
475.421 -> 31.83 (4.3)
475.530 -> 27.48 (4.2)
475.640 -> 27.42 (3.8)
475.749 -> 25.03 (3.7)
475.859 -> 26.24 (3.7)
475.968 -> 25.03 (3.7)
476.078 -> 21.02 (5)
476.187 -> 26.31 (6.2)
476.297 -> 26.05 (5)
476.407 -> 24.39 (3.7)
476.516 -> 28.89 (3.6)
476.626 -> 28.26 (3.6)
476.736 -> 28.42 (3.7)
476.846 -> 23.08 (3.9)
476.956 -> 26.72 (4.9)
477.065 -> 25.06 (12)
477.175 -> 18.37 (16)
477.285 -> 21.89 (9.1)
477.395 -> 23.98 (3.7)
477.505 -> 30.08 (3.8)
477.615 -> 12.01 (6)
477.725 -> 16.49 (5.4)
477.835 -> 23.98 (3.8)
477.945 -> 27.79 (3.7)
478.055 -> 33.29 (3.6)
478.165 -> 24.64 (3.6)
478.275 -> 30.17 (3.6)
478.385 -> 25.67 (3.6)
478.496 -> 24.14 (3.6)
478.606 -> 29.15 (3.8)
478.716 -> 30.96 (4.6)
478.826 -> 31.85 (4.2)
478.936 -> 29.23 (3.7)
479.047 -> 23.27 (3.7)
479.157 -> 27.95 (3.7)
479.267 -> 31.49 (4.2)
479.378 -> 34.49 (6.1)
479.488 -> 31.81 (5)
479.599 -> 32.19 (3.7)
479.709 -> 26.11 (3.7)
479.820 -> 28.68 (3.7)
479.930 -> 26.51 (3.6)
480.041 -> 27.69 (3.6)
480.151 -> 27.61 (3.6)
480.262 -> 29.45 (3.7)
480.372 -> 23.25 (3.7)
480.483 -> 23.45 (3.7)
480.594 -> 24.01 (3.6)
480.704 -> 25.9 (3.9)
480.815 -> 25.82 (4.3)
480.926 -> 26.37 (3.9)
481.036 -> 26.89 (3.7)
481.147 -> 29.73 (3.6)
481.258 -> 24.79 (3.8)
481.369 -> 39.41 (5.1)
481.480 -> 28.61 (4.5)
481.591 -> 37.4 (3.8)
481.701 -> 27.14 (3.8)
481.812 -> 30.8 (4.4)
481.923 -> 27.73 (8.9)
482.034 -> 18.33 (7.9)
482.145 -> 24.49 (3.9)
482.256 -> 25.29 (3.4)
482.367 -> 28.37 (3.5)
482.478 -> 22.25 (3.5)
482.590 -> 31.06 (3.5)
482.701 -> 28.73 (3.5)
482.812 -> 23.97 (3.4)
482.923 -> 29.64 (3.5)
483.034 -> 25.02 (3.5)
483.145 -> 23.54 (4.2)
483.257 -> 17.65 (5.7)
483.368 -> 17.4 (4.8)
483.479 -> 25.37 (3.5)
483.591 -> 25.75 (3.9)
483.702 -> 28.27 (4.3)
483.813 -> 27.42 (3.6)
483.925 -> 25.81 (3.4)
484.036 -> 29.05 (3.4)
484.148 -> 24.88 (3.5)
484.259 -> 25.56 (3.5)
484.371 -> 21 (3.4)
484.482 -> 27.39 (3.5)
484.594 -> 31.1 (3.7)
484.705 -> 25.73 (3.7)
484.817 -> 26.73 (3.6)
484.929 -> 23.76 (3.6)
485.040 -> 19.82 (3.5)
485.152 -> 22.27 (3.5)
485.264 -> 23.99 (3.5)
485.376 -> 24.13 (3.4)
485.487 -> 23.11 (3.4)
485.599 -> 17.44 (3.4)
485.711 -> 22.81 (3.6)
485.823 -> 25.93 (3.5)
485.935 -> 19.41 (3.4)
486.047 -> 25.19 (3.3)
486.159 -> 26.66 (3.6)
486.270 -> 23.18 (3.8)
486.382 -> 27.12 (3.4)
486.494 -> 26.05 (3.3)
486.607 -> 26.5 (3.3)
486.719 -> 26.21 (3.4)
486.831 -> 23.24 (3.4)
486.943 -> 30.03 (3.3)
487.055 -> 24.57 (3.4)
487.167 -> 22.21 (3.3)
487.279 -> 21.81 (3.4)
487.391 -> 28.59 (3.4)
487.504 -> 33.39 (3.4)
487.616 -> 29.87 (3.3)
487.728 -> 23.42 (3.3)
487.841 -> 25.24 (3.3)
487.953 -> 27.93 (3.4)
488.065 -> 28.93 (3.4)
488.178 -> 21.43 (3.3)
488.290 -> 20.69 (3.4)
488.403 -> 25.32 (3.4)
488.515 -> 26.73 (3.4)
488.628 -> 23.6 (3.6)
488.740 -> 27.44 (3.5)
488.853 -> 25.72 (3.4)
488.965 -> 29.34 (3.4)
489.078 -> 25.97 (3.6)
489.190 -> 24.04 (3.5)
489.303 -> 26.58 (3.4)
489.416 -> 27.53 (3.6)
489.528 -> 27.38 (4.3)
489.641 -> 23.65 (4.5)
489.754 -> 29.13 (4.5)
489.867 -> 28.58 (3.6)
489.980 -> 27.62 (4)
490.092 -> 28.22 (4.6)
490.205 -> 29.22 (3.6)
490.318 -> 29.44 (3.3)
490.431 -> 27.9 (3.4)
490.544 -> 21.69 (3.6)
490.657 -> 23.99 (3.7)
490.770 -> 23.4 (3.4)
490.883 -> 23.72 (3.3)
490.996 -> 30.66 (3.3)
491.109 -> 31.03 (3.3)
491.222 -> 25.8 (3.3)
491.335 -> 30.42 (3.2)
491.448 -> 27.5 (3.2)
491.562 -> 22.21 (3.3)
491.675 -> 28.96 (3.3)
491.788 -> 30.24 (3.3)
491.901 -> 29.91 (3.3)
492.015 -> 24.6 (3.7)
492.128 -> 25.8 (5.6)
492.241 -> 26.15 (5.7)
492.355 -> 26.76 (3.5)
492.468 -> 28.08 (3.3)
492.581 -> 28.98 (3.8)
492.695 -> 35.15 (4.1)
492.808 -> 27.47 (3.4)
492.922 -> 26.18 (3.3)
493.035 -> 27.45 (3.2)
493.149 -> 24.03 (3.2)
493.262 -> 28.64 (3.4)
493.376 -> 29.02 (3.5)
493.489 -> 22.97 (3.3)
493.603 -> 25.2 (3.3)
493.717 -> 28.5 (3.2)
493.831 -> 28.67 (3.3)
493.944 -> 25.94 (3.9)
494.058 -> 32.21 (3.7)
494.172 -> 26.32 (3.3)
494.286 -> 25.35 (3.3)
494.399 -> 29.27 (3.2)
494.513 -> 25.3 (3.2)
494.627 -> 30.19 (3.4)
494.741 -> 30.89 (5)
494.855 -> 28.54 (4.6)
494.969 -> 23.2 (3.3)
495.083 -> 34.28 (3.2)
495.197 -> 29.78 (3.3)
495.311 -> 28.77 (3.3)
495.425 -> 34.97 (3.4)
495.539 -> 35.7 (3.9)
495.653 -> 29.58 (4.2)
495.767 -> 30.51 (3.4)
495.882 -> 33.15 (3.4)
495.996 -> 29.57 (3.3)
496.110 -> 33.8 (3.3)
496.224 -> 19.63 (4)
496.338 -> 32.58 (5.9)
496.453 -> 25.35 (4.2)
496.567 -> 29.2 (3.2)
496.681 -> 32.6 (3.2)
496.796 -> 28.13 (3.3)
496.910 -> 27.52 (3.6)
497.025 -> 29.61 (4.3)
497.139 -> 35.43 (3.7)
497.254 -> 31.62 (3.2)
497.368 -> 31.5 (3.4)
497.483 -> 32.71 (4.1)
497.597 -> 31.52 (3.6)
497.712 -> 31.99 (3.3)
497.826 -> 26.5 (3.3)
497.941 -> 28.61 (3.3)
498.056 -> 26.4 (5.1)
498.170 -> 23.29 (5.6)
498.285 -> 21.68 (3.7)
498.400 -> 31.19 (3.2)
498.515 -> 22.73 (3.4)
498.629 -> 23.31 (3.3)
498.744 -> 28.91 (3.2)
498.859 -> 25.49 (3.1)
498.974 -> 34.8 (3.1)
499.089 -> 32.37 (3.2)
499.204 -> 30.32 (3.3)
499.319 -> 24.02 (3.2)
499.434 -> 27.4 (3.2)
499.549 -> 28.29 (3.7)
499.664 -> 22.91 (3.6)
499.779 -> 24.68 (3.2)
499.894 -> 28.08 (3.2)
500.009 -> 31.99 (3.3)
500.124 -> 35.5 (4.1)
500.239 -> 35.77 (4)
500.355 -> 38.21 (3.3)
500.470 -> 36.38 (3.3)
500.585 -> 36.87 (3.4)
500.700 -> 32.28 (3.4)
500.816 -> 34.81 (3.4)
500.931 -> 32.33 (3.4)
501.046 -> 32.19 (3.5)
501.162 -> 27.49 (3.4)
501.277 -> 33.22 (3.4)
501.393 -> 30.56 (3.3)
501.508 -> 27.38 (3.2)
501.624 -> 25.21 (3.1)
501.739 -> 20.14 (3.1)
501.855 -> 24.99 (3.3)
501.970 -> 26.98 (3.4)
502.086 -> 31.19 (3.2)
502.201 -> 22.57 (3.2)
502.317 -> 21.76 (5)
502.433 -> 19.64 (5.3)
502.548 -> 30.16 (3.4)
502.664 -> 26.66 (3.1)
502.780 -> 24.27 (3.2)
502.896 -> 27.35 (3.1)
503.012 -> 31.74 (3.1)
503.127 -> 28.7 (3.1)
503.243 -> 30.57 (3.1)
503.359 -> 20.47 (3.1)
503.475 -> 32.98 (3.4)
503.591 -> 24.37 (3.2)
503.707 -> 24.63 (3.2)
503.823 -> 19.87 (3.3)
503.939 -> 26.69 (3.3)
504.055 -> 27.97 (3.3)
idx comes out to 1.32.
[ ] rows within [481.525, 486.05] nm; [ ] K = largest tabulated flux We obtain 37.4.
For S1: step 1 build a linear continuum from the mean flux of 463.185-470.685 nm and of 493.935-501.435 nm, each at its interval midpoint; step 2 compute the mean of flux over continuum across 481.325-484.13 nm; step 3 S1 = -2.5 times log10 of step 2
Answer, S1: 0.034 mag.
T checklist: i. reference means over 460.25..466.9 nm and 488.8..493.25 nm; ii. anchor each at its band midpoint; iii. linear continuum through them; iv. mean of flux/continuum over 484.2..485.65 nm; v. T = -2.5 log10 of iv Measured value 0.12 mag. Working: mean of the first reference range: 25.4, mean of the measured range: 24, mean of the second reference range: 27.2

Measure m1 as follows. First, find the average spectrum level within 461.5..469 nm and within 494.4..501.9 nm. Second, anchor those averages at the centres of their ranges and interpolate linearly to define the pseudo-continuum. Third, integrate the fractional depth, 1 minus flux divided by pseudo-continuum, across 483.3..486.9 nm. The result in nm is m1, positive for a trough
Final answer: 0.405 nm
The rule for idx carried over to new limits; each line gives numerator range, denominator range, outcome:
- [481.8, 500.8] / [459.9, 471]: 1.20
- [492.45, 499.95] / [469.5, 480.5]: 1.18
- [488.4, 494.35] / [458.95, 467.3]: 1.22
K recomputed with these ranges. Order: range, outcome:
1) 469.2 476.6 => 33.81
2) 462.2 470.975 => 38.96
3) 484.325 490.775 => 33.39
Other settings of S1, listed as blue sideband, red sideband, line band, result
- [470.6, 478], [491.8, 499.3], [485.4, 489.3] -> 0.09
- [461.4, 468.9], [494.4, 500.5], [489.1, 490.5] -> 0.04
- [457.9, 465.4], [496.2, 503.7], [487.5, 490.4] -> 0.04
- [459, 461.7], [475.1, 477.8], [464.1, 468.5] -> 0.06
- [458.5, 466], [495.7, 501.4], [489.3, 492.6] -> 0.07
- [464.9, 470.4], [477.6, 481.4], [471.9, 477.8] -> 0.02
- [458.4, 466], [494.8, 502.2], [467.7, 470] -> 0.01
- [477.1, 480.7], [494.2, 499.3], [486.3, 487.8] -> 0.06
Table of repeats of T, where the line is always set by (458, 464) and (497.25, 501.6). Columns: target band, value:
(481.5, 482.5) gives 0.03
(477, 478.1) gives 0.18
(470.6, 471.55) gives 0.06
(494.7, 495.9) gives -0.05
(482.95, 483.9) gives 0.17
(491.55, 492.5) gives 0.07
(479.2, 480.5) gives -0.04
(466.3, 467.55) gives 0.19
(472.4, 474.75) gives 0.00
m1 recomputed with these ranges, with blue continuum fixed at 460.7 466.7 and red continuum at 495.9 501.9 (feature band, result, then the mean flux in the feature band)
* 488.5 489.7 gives 0.09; 26.2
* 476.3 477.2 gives 0.04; 25.7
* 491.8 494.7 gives 0.12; 27.6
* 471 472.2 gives 0.07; 24.9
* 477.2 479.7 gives 0.01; 27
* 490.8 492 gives 0.03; 27.8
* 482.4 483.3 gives 0.07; 25.4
